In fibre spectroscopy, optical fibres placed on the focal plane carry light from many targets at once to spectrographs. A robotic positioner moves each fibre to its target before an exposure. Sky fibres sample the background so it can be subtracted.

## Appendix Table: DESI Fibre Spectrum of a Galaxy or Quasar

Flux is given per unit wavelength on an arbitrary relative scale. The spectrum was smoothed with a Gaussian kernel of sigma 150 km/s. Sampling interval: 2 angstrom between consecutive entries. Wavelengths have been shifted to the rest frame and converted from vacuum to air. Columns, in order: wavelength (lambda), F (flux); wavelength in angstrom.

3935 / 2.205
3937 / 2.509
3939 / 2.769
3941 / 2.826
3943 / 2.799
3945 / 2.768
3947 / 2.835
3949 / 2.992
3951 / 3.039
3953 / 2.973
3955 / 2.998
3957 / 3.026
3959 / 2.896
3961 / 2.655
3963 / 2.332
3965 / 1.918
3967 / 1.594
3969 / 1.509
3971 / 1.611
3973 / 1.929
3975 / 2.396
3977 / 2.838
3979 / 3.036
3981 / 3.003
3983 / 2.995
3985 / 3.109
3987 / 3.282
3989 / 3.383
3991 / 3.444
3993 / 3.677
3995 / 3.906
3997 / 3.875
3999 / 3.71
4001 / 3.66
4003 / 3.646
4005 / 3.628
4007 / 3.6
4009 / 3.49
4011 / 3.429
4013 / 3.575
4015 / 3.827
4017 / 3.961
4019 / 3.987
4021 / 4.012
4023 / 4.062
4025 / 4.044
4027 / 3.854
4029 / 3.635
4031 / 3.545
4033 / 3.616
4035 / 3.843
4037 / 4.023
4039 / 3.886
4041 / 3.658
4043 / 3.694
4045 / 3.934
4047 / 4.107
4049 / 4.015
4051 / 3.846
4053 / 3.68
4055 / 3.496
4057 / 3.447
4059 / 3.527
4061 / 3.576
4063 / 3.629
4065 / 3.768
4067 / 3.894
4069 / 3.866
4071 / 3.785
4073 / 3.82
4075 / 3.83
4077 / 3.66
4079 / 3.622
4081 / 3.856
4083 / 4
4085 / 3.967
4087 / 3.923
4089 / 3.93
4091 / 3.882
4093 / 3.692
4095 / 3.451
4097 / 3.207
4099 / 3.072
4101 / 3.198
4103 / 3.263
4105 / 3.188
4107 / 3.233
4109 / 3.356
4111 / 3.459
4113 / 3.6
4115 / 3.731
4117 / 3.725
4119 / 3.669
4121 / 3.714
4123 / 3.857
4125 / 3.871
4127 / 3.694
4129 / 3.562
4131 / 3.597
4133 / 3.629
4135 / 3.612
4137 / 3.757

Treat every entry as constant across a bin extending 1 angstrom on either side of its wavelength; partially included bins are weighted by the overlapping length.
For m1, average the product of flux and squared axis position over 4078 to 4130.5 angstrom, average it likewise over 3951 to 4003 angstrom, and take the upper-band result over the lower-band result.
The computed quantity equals 1.3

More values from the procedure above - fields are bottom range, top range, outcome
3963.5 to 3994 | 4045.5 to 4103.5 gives 1.46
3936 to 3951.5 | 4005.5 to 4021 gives 1.37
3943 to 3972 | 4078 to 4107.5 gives 1.52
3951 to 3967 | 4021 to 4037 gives 1.50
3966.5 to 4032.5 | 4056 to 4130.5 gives 1.14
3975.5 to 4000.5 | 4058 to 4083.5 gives 1.17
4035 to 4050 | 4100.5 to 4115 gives 0.89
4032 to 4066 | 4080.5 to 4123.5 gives 0.98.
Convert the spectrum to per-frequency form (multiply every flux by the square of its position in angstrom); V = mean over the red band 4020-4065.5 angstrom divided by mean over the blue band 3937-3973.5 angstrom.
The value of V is 1.56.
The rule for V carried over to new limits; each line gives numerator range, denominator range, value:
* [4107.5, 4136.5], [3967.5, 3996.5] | 1.36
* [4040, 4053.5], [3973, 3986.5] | 1.40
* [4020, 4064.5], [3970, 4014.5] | 1.19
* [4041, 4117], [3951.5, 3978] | 1.63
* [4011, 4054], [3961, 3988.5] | 1.61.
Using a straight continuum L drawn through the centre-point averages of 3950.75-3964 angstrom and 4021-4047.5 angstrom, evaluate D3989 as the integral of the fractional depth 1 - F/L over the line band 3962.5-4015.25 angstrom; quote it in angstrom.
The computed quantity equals 3.7 angstrom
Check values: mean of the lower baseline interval 2.83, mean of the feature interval 3.05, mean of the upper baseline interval 3.84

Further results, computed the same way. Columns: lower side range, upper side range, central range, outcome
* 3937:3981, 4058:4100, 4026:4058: -3.9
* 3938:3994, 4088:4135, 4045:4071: -4.0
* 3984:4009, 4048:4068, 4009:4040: -1.6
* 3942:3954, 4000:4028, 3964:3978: 5.4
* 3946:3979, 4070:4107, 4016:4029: -4.0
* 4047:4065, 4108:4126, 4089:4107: 1.4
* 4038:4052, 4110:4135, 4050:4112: 2.7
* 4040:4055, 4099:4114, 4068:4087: -1.4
